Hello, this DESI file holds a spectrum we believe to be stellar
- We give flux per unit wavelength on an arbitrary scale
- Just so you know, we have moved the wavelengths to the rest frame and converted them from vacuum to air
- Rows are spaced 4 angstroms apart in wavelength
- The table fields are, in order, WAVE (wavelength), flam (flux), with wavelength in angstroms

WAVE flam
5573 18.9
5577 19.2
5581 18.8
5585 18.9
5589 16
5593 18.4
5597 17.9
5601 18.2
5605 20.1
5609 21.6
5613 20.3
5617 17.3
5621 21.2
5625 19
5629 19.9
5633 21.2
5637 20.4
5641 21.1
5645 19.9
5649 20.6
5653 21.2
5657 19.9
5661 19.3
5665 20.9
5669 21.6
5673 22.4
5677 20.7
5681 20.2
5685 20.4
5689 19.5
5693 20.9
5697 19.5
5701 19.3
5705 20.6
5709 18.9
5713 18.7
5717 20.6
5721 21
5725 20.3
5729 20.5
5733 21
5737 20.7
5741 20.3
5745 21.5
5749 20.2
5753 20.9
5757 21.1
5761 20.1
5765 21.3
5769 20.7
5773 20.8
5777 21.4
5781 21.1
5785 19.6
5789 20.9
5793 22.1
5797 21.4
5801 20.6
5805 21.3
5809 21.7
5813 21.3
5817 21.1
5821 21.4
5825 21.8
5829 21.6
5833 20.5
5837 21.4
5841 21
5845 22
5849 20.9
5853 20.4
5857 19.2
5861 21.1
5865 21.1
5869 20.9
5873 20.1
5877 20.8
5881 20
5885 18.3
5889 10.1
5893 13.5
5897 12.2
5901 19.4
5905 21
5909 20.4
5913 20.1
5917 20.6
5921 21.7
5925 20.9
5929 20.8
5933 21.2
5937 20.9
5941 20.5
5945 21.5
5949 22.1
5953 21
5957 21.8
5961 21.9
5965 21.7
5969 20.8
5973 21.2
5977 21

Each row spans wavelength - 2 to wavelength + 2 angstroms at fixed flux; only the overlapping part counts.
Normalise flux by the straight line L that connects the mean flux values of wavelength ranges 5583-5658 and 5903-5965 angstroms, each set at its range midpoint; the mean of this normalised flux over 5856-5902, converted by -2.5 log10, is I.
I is 0.159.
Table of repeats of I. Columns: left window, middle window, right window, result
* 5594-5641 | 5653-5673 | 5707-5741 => -0.04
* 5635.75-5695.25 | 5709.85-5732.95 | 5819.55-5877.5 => 0.03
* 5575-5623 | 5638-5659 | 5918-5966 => -0.07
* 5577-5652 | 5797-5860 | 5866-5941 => -0.10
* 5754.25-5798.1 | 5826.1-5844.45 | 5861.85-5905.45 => -0.10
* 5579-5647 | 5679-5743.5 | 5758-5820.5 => 0.01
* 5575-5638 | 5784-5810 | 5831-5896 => -0.10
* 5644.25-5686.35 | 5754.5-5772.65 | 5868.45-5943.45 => -0.04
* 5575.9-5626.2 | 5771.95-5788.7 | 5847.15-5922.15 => -0.10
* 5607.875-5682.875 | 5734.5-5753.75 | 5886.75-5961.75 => -0.03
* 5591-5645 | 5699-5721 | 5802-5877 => 0.03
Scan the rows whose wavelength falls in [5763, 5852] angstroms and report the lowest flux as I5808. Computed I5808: 19.6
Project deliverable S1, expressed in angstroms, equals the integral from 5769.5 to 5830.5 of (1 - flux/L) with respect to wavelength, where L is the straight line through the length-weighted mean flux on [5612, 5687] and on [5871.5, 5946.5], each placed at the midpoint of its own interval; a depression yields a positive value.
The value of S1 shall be -4.7 angstroms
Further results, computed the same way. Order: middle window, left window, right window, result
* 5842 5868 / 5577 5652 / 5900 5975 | -0.18 angstroms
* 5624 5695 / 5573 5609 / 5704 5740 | -3.82 angstroms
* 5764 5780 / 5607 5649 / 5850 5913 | -1.42 angstroms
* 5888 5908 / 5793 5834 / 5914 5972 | 5.18 angstroms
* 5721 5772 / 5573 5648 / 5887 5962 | -3.32 angstroms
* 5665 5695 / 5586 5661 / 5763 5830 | -1.00 angstroms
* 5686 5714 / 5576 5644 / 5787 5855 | 0.69 angstroms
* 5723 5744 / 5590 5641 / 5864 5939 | -1.29 angstroms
